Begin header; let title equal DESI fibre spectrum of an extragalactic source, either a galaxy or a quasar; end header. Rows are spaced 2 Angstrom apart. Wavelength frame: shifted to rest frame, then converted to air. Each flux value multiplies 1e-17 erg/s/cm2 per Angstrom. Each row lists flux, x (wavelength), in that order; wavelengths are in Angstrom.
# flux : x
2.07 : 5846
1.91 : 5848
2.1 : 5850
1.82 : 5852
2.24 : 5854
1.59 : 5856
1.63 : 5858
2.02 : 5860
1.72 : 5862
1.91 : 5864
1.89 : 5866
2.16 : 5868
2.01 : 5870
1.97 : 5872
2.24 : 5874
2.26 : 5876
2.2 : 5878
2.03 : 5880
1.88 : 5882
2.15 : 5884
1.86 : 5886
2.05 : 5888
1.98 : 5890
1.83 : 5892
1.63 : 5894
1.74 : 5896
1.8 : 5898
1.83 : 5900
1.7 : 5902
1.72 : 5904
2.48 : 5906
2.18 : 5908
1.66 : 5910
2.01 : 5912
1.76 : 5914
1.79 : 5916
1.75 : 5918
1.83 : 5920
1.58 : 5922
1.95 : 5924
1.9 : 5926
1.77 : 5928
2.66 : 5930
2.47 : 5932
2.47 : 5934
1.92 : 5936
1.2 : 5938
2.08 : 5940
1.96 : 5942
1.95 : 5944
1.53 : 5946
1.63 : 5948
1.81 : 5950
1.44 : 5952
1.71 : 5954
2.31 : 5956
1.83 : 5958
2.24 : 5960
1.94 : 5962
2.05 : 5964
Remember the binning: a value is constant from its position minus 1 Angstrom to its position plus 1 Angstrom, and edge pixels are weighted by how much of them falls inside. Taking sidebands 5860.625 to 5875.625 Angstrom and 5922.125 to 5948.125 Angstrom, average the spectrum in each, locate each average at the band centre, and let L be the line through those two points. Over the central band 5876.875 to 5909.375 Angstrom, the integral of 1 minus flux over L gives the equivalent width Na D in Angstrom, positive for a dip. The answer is 0.7 Angstrom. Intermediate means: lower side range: 2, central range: 1.94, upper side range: 1.96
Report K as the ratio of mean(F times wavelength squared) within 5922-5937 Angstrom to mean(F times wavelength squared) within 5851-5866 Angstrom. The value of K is 1.2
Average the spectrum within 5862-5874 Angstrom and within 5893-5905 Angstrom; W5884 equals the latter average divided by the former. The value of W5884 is 0.87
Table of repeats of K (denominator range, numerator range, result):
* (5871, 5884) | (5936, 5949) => 0.85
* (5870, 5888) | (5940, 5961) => 0.92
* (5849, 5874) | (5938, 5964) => 0.99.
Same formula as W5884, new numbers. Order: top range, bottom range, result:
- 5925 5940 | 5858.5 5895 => 1.04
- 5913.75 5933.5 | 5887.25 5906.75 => 1.05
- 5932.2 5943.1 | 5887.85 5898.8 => 1.08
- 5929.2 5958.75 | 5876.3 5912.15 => 1.00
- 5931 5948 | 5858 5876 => 0.97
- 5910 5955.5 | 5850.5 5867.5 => 1.00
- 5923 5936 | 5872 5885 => 1.03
